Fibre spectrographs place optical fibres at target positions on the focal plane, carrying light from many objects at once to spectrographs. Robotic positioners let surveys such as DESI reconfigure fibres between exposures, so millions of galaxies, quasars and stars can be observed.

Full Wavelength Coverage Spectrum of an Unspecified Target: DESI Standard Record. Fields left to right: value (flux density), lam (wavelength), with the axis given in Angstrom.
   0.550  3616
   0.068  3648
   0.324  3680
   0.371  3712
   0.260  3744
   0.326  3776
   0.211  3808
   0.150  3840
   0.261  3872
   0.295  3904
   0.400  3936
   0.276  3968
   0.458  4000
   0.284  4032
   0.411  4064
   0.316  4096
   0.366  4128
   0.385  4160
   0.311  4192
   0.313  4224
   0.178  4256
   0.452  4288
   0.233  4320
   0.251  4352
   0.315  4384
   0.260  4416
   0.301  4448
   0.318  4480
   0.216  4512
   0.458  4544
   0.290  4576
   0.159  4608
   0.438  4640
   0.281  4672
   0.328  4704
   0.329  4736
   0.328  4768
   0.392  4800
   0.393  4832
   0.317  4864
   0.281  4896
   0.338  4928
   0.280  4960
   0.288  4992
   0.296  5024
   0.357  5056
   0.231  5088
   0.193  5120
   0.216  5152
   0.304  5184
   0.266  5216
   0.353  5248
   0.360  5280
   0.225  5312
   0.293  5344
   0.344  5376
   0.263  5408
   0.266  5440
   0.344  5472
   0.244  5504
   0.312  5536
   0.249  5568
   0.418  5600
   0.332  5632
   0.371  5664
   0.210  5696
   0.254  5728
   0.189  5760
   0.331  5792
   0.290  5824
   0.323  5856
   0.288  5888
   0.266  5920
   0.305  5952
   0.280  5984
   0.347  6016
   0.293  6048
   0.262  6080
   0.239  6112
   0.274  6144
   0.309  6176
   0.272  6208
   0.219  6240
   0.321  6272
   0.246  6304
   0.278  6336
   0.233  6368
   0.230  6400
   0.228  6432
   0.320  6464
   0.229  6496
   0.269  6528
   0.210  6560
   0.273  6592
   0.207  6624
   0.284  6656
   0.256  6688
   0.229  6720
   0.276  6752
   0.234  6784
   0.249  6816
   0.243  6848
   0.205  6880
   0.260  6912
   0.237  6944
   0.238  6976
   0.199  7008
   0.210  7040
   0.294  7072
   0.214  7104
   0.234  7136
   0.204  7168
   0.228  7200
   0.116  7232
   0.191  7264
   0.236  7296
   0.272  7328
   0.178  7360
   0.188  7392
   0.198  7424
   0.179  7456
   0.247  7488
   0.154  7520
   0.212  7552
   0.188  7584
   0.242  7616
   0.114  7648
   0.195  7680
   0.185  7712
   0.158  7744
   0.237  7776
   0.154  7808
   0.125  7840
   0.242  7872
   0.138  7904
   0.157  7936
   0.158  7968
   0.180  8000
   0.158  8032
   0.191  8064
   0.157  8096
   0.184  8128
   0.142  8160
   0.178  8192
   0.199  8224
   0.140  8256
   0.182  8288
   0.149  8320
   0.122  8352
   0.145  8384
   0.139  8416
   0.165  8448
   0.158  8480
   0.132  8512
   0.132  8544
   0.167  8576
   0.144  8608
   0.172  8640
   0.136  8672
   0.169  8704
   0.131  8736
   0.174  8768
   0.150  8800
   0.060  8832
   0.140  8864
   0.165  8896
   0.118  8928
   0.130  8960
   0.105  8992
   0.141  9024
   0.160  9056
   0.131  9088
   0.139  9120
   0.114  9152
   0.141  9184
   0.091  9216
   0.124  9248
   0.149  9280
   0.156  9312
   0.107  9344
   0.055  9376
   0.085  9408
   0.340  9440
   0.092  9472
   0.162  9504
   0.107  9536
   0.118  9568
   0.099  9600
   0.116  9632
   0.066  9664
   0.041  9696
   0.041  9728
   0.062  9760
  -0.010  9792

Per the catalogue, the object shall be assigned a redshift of 0.02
